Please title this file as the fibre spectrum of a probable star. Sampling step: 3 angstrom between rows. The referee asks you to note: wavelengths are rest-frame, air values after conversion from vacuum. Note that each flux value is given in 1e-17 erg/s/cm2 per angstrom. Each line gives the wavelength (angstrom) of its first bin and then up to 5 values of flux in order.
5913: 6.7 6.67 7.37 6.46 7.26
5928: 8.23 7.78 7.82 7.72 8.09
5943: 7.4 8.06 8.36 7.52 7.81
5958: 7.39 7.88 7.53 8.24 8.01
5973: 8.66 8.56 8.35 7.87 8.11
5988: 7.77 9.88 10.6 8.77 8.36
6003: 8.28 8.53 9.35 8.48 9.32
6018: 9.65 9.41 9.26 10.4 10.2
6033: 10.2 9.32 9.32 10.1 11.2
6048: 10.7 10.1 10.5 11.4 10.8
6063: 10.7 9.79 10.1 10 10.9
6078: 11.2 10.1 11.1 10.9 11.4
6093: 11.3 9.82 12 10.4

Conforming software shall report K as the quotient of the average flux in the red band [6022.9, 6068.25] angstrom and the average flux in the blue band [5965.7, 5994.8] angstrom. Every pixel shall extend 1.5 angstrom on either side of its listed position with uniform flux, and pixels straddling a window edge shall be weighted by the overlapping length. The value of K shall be 1.20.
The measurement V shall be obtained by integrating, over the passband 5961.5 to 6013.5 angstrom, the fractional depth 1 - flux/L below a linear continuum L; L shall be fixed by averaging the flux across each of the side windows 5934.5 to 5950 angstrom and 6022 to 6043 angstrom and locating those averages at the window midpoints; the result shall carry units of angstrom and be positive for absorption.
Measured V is 1.9 angstrom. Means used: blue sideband 7.91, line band 8.54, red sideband 9.81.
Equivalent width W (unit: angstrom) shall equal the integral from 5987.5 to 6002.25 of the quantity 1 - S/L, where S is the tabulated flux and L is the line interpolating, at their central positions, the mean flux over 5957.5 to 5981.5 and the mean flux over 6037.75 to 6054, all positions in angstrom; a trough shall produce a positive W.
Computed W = -0.5 angstrom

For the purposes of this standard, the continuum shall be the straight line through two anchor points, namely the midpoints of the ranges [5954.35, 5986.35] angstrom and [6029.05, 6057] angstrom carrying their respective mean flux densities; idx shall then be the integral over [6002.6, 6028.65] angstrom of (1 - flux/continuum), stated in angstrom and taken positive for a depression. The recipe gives 0.5 angstrom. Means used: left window 8.04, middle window 9.23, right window 10.2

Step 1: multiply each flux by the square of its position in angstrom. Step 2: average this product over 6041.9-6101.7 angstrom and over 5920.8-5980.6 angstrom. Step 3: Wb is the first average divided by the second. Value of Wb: 1.4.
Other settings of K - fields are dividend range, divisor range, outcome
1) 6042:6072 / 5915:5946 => 1.40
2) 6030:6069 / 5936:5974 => 1.31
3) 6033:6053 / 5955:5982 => 1.26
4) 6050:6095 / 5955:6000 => 1.27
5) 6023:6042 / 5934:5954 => 1.25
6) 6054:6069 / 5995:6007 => 1.24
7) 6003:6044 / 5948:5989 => 1.18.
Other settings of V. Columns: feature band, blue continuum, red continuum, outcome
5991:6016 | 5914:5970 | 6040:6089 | 0.3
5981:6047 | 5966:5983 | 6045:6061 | 1.5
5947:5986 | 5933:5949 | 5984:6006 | 1.4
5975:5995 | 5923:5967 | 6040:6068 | 0.3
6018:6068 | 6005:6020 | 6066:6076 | -2.6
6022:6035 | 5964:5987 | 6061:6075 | -0.8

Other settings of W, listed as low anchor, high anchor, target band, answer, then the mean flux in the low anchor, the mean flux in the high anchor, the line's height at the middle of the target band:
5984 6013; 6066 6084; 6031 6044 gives -0.2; 8.83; 10.5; 9.66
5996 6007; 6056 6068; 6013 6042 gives -0.9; 8.47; 10.6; 9.39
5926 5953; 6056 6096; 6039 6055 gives -0.5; 7.88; 10.7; 10.1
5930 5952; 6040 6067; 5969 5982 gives 0.5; 7.87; 10.6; 8.7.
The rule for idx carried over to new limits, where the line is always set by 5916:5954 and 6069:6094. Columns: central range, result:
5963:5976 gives 0.3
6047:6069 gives -0.5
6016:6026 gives 0.0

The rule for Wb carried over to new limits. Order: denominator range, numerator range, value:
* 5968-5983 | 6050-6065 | 1.32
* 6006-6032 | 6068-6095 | 1.16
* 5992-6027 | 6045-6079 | 1.18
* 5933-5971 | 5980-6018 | 1.14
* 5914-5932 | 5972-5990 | 1.16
